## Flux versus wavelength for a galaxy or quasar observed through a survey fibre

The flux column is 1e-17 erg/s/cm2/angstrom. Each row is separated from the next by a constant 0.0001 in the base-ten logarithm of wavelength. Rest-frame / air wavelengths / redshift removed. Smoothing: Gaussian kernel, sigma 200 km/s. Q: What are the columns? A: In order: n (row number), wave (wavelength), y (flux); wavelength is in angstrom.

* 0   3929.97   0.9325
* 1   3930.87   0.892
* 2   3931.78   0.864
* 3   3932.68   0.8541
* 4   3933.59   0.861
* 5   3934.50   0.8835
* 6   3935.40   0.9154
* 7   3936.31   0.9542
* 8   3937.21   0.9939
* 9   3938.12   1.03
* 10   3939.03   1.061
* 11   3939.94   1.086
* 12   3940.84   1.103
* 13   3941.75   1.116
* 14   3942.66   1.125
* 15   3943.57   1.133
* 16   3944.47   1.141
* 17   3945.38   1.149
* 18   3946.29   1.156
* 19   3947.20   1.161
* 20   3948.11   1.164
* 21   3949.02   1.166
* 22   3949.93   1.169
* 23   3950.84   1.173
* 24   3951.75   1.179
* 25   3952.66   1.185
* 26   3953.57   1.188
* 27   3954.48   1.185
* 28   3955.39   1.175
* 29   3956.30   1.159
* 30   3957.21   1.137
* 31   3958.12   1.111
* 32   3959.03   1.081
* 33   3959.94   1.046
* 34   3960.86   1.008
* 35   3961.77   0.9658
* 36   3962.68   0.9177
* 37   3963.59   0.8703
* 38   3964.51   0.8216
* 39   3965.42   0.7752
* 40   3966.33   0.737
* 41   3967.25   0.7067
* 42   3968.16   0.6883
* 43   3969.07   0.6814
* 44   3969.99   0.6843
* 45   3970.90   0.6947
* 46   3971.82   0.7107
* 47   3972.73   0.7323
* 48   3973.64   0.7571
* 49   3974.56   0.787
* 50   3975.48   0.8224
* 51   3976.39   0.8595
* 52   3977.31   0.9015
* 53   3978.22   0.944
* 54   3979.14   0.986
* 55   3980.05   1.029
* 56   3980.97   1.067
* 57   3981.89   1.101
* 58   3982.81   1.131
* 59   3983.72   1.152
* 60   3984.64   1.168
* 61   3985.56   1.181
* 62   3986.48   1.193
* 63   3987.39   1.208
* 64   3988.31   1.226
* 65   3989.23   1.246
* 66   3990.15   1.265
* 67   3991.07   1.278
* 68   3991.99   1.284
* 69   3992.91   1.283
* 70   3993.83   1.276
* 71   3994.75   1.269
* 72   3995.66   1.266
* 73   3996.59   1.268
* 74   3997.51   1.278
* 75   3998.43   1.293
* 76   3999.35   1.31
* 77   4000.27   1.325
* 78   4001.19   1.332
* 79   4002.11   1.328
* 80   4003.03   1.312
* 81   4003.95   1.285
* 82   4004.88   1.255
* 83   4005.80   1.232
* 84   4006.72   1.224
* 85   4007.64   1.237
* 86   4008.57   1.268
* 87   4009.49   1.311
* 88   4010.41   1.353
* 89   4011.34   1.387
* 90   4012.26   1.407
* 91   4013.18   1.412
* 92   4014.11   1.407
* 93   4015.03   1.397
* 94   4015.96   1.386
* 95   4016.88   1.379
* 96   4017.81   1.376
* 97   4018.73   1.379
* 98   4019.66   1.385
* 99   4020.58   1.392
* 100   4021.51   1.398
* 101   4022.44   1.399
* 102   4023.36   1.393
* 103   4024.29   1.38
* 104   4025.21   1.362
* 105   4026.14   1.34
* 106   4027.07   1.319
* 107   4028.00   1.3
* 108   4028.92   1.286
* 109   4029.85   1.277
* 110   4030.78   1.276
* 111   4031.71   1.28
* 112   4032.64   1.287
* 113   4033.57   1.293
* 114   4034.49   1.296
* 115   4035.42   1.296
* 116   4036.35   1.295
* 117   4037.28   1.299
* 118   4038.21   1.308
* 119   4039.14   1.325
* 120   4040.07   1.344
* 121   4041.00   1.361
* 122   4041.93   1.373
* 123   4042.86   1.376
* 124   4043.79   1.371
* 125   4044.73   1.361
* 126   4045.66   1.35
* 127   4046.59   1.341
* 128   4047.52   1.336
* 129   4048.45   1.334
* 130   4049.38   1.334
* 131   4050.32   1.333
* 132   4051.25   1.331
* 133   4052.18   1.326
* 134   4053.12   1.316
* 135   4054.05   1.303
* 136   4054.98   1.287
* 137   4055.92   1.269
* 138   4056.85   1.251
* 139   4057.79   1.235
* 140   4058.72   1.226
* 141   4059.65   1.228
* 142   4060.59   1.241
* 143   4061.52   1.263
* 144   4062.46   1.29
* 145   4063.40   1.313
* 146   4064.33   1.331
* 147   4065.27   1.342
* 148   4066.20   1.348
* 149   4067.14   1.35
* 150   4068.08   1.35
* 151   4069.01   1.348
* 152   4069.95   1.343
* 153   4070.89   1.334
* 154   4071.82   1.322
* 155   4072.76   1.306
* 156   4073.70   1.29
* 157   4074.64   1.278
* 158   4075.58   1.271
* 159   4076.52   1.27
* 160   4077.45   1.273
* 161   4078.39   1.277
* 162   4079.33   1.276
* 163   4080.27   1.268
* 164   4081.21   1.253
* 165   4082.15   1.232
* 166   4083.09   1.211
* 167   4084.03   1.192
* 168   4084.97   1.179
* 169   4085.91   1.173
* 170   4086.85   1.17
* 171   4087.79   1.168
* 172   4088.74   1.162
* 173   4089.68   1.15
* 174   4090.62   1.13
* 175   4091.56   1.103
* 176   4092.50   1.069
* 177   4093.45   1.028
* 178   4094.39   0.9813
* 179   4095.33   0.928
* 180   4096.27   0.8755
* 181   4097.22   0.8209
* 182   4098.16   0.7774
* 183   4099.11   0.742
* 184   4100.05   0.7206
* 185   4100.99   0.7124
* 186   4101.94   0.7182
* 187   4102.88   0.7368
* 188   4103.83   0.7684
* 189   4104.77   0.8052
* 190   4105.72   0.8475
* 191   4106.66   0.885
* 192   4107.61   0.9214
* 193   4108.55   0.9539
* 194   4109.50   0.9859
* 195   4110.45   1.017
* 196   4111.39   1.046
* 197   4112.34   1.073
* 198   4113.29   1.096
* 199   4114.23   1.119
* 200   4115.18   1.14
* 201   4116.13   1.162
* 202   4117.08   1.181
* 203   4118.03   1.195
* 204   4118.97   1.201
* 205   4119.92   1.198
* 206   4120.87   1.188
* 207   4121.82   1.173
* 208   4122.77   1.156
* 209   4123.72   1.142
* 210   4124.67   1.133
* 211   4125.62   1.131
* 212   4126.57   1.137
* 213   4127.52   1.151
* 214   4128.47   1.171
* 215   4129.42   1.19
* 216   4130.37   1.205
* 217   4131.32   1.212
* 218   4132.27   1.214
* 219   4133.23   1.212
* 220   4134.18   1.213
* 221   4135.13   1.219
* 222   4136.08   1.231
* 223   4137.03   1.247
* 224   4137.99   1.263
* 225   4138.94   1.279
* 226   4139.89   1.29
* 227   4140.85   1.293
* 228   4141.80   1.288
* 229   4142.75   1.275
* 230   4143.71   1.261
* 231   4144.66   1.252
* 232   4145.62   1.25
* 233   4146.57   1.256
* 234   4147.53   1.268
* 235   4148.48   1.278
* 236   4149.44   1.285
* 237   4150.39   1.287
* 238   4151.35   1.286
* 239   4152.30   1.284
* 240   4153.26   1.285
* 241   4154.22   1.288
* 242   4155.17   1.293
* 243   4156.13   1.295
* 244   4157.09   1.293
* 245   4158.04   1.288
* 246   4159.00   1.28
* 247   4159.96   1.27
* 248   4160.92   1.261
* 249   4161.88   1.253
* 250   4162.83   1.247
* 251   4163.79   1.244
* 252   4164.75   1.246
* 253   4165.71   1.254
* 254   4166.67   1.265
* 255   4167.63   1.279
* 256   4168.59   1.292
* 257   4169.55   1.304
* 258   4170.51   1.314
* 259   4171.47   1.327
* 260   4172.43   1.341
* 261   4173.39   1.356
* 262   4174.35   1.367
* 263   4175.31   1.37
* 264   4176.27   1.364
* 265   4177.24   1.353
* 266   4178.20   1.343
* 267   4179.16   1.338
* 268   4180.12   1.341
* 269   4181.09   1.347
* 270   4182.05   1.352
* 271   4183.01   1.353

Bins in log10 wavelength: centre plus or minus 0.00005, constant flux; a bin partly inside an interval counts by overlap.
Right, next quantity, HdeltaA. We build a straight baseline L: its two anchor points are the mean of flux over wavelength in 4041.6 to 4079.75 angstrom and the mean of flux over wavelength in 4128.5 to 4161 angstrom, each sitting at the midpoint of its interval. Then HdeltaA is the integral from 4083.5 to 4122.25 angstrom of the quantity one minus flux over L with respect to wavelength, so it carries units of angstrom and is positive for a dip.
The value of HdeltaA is 8.2 angstrom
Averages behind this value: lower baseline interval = 1.31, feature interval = 1.01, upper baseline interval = 1.26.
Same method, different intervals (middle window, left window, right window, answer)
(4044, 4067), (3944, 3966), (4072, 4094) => -2.4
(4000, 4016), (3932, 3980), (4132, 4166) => -4.1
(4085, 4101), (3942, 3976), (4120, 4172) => 2.4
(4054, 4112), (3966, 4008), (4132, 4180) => 3.4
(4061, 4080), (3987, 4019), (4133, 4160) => -0.3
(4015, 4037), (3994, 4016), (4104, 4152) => -0.9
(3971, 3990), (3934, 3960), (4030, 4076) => 2.7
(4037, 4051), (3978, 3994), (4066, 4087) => -1.2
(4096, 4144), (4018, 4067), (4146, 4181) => 8.3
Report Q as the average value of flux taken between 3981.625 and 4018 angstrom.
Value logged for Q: 1.28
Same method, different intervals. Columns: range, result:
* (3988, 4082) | 1.31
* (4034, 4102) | 1.22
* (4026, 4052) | 1.32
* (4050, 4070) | 1.3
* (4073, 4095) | 1.19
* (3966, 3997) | 1.02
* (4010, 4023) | 1.39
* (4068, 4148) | 1.13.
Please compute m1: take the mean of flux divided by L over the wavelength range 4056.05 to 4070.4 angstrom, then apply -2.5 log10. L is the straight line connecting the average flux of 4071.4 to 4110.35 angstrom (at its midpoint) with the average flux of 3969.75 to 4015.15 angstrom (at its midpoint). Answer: -0.19 mag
